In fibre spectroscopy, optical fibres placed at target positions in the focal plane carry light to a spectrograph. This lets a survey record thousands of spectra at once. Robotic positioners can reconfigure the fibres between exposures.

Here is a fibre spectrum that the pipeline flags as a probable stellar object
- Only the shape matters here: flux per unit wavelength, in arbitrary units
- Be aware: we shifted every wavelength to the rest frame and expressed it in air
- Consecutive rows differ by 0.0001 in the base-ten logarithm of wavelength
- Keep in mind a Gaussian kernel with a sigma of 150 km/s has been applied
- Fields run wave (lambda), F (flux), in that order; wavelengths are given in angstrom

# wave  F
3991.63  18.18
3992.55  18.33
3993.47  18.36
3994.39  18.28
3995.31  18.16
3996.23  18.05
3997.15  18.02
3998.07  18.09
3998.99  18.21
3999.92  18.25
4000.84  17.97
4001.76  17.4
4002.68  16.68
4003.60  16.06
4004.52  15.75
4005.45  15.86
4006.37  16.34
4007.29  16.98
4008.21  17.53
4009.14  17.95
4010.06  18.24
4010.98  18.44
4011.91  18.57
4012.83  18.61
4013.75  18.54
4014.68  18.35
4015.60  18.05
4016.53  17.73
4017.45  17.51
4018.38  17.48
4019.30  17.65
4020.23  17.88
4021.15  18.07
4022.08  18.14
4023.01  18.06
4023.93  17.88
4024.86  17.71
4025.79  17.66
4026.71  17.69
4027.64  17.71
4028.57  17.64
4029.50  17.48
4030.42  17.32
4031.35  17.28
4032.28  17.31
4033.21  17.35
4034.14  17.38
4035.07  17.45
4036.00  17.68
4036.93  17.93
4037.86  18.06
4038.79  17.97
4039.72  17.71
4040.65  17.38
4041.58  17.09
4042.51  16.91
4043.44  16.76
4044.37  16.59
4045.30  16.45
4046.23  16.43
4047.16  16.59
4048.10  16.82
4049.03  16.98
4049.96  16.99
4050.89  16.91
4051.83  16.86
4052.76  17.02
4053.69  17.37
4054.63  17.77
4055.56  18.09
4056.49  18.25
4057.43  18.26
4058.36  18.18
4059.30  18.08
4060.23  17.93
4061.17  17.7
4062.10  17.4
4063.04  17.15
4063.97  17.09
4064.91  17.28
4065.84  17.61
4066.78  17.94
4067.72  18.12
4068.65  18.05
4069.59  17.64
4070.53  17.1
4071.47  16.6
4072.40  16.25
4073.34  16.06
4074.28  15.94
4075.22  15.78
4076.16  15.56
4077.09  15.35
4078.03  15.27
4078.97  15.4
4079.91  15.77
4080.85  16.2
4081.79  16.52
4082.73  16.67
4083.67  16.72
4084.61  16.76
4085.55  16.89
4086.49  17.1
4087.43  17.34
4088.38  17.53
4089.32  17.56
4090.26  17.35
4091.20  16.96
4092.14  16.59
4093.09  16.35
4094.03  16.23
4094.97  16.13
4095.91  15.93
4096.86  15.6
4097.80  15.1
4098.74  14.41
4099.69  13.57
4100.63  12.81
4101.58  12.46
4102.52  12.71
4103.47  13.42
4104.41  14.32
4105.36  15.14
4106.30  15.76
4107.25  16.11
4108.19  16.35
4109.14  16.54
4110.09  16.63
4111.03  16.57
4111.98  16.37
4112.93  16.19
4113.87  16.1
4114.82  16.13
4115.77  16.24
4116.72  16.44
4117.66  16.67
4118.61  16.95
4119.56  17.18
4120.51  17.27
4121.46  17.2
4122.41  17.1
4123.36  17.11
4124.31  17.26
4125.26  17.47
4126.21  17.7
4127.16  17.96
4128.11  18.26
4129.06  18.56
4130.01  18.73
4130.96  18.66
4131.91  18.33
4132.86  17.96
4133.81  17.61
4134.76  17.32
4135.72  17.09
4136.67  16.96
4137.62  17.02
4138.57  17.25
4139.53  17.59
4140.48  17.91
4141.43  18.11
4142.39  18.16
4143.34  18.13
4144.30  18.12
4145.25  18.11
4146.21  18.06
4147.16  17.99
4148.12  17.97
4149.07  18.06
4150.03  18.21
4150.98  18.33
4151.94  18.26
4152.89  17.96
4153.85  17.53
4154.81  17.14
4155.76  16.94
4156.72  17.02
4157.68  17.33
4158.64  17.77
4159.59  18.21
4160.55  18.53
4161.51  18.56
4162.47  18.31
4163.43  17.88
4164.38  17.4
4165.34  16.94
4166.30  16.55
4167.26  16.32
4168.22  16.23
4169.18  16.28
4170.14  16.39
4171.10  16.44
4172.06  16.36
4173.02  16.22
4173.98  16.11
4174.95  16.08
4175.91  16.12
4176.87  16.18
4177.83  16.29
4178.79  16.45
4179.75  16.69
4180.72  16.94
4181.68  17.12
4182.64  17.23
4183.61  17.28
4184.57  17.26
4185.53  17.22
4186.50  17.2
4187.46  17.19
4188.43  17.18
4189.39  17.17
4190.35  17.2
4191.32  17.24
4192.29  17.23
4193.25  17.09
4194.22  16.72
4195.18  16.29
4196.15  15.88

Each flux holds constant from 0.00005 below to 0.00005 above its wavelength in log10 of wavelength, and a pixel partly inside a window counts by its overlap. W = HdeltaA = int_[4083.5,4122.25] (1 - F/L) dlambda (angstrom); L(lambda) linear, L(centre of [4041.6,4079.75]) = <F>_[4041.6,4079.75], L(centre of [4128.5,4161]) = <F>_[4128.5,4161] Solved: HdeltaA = 3.2 angstrom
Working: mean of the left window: 17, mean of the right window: 17.9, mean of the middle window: 16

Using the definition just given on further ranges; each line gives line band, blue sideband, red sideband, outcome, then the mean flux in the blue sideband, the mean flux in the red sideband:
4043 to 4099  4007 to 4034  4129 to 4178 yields 2.7 angstrom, 17.8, 17.5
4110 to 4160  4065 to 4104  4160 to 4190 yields -2.9 angstrom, 16.1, 16.9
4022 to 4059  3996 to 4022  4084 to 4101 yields -0.7 angstrom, 17.7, 16.1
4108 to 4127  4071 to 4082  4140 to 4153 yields 0.4 angstrom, 15.9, 18.1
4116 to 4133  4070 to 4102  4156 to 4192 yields -1.2 angstrom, 16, 17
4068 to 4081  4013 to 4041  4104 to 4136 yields 0.8 angstrom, 17.7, 17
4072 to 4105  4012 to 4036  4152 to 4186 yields 3.2 angstrom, 17.8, 17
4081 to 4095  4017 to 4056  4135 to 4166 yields 0.6 angstrom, 17.4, 17.8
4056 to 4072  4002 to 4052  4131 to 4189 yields -0.2 angstrom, 17.4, 17.3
